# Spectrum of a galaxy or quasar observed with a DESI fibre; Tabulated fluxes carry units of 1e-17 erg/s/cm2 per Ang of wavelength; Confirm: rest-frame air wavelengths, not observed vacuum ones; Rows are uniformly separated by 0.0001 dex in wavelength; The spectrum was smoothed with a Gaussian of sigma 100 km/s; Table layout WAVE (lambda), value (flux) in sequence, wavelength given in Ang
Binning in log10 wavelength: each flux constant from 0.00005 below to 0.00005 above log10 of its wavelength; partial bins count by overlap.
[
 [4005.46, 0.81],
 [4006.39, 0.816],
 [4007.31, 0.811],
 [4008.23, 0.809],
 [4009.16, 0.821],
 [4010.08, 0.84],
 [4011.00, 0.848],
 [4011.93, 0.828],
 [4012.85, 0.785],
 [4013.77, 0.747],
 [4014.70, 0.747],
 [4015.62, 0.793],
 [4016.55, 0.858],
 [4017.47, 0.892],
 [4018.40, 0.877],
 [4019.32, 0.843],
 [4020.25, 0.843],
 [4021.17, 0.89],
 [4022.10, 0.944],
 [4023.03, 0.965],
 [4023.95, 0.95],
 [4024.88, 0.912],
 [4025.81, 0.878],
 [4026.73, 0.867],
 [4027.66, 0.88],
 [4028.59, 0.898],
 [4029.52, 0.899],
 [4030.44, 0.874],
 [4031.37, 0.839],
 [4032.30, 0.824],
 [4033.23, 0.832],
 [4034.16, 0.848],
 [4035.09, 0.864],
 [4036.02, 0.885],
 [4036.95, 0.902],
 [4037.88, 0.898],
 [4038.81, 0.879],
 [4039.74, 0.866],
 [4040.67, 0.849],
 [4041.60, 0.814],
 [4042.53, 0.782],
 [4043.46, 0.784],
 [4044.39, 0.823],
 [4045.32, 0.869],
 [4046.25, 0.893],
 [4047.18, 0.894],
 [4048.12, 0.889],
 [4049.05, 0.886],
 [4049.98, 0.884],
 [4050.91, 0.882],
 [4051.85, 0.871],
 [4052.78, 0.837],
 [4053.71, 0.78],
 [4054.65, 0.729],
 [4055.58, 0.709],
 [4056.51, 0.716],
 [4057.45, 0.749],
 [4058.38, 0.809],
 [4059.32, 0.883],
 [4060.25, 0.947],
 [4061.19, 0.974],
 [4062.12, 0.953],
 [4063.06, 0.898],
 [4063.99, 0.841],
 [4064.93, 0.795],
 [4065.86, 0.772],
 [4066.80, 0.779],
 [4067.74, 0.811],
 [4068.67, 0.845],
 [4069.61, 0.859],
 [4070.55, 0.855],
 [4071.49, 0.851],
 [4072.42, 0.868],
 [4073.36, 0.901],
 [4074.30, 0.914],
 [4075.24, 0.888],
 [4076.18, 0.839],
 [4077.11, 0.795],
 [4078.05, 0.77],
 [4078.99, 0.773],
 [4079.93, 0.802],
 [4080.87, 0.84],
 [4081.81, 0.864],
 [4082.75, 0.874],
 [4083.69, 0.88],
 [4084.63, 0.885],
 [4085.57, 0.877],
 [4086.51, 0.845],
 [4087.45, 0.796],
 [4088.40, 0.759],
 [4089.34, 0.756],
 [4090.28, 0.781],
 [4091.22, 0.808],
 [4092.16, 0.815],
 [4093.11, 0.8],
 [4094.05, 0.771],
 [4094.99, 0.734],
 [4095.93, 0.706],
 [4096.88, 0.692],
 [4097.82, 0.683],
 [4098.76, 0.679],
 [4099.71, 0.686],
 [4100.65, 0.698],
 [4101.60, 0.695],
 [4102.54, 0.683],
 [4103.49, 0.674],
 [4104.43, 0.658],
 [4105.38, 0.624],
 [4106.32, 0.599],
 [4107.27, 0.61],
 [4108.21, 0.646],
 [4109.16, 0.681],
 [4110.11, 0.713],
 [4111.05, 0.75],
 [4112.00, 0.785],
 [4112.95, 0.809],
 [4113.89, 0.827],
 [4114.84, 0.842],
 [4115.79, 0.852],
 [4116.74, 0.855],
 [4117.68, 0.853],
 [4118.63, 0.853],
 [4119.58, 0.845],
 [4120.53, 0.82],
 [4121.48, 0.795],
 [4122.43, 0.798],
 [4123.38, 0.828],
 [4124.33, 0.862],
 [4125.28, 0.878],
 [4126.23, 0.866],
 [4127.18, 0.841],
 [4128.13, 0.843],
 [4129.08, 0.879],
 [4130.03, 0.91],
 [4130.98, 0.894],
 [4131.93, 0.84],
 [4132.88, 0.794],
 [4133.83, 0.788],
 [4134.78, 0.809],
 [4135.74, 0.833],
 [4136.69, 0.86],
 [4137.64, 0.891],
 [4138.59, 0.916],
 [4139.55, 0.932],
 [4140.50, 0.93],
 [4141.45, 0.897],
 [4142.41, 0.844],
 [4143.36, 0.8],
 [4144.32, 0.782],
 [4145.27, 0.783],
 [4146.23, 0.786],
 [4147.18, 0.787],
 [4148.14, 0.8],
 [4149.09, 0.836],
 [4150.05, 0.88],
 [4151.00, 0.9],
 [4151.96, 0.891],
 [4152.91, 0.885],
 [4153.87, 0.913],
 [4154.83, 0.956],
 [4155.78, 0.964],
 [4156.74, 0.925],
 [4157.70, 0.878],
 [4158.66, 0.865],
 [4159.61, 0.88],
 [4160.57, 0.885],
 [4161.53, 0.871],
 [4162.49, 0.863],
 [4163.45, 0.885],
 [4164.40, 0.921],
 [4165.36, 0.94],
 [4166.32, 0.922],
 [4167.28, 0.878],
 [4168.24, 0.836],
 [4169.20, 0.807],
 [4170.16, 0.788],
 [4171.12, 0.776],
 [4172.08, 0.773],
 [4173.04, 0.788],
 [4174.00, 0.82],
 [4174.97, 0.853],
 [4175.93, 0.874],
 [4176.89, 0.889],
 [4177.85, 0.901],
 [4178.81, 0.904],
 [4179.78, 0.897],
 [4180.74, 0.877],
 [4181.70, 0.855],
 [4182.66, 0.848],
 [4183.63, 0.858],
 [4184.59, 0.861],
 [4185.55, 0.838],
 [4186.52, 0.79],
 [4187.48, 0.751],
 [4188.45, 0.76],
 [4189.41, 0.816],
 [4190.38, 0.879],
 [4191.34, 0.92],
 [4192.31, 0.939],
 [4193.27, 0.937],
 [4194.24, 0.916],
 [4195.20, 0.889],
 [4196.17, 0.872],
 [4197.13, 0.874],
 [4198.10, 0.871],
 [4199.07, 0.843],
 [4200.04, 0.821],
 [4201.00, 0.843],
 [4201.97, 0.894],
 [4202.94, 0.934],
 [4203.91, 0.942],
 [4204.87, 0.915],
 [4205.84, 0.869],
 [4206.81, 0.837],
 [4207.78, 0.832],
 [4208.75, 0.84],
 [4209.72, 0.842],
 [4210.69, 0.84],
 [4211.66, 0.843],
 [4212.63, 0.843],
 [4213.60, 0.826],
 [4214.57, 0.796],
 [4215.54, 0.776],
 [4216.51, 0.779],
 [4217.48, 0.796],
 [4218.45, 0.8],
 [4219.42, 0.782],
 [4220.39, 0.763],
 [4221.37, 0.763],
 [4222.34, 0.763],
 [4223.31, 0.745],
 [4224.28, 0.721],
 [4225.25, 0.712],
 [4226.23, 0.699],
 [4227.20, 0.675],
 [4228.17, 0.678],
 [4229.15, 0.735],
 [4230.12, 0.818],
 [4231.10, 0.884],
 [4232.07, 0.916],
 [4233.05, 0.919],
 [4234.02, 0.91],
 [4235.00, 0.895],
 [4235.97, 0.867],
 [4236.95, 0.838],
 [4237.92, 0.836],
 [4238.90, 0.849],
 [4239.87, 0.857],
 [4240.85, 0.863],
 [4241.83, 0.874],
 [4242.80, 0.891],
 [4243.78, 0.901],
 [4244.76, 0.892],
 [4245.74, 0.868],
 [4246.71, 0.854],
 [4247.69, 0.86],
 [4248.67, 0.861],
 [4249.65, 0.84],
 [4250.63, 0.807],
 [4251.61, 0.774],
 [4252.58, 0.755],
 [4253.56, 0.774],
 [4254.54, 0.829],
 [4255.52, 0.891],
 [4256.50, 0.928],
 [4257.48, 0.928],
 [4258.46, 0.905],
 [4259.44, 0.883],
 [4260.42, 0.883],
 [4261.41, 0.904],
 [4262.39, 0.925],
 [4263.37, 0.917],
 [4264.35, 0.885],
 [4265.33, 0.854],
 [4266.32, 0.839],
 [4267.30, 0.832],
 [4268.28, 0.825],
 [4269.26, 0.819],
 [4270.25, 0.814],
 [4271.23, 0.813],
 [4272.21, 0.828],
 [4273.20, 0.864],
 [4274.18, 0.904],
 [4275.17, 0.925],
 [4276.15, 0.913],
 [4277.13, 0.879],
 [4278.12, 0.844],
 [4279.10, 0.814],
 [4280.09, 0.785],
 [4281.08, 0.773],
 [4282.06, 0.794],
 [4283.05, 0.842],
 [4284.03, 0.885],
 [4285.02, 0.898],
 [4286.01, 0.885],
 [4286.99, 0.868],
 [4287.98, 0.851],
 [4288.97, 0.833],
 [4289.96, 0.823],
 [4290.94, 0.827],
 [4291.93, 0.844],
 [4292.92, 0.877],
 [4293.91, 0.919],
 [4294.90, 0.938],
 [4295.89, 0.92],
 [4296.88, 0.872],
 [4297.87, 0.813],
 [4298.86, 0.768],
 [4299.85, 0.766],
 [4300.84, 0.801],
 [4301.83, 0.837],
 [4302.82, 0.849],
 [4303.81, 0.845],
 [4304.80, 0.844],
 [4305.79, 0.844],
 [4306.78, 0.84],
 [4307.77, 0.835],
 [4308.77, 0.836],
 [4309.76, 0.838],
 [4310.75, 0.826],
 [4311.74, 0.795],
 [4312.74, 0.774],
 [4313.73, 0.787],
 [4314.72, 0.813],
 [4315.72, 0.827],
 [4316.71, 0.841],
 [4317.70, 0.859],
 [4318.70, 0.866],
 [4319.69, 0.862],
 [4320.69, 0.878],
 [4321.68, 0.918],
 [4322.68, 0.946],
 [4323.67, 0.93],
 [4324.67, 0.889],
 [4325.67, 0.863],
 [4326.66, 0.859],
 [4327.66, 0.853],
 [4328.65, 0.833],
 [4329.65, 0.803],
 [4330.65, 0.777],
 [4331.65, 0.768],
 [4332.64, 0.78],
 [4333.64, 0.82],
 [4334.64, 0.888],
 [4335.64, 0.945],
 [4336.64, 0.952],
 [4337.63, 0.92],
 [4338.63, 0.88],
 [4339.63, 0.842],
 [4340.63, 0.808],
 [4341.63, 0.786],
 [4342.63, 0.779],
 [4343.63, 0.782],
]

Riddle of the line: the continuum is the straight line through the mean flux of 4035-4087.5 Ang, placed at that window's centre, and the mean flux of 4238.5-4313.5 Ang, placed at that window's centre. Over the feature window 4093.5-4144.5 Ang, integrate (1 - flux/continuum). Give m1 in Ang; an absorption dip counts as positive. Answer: 3.5 Ang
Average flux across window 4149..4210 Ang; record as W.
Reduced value 0.869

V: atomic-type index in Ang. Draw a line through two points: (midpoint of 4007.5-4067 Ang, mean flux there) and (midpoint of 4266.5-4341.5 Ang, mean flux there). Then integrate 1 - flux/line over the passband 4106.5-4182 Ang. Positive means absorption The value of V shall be 0.4 Ang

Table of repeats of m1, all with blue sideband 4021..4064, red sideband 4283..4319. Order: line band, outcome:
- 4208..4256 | 1.6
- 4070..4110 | 4.2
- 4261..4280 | -0.4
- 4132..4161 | -0.3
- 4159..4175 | 0.0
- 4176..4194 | -0.2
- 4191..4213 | -0.7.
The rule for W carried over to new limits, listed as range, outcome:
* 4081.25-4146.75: 0.796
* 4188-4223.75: 0.843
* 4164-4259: 0.842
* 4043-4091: 0.839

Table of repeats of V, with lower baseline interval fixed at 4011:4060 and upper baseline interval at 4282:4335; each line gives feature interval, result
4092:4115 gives 3.71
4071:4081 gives 0.10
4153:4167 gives -0.93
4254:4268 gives -0.64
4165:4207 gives -0.70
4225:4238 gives 0.50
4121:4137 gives 0.11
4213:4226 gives 1.18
